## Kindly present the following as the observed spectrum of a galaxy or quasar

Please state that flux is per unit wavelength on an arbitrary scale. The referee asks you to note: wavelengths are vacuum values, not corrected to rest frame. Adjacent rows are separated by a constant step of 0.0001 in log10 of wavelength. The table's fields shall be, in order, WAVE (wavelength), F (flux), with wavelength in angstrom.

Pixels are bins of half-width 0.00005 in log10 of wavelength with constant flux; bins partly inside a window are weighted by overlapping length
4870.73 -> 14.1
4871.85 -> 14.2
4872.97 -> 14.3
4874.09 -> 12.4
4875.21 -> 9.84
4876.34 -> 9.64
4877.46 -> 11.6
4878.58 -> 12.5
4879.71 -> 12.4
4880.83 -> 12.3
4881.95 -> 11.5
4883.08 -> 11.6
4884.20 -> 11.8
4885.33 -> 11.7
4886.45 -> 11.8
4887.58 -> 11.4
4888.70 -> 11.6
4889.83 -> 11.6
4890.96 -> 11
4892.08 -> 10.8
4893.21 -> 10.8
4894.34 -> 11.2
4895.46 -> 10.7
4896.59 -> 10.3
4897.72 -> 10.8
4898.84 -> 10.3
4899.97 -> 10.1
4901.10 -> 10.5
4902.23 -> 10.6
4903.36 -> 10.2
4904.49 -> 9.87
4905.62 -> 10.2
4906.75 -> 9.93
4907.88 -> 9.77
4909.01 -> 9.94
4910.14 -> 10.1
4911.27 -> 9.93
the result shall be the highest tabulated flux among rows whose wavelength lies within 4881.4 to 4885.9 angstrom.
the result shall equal 11.8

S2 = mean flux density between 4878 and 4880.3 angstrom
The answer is 12.4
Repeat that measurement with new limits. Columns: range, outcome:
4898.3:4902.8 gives 10.4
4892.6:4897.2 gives 10.7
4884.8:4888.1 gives 11.6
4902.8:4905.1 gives 10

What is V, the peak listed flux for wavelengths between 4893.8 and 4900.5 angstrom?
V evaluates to 11.2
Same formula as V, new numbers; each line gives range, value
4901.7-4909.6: 10.6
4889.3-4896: 11.6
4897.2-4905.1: 10.8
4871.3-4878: 14.3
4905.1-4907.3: 10.2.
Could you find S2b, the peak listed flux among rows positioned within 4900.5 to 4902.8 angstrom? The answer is 10.6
